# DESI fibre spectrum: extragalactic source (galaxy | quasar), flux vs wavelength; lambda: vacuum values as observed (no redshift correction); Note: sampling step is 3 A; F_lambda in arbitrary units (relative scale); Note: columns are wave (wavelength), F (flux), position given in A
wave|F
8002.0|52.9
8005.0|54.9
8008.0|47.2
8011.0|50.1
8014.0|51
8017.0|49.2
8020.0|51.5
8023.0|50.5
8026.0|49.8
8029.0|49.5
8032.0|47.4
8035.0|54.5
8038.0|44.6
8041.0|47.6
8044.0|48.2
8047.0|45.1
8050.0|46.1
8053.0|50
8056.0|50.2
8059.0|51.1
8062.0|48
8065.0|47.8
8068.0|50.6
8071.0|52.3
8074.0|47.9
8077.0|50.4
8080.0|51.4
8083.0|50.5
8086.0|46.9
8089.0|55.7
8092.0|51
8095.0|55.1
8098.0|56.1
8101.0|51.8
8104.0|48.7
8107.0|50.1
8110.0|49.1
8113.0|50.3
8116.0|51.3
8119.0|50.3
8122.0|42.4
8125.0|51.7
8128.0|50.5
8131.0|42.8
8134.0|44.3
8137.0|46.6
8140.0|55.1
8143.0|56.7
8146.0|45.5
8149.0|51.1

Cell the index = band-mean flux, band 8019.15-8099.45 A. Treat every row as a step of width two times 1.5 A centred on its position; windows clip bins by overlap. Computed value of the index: 50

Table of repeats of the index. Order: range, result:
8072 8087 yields 49.6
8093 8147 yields 50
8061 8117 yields 50.8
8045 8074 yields 48.9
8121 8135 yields 46.6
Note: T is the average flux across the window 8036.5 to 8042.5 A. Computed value 46.1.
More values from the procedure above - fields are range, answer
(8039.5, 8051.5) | 46.8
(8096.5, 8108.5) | 51.7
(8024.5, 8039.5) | 49.2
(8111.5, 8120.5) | 50.6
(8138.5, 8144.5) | 55.9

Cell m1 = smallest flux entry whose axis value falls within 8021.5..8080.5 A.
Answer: 44.6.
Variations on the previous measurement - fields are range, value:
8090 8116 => 48.7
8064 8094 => 46.9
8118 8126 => 42.4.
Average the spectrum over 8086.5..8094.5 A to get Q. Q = 52.8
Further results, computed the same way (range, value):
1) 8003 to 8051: 49.3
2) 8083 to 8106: 52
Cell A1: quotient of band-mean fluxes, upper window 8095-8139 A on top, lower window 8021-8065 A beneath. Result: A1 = 1.01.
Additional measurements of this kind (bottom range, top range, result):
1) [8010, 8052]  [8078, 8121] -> 1.05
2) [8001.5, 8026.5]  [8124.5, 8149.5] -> 0.97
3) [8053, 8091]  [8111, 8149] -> 0.98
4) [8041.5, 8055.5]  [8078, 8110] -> 1.08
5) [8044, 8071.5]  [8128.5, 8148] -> 1.00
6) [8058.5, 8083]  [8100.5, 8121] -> 1.00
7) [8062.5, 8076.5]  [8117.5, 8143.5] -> 0.98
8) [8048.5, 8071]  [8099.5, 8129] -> 1.01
